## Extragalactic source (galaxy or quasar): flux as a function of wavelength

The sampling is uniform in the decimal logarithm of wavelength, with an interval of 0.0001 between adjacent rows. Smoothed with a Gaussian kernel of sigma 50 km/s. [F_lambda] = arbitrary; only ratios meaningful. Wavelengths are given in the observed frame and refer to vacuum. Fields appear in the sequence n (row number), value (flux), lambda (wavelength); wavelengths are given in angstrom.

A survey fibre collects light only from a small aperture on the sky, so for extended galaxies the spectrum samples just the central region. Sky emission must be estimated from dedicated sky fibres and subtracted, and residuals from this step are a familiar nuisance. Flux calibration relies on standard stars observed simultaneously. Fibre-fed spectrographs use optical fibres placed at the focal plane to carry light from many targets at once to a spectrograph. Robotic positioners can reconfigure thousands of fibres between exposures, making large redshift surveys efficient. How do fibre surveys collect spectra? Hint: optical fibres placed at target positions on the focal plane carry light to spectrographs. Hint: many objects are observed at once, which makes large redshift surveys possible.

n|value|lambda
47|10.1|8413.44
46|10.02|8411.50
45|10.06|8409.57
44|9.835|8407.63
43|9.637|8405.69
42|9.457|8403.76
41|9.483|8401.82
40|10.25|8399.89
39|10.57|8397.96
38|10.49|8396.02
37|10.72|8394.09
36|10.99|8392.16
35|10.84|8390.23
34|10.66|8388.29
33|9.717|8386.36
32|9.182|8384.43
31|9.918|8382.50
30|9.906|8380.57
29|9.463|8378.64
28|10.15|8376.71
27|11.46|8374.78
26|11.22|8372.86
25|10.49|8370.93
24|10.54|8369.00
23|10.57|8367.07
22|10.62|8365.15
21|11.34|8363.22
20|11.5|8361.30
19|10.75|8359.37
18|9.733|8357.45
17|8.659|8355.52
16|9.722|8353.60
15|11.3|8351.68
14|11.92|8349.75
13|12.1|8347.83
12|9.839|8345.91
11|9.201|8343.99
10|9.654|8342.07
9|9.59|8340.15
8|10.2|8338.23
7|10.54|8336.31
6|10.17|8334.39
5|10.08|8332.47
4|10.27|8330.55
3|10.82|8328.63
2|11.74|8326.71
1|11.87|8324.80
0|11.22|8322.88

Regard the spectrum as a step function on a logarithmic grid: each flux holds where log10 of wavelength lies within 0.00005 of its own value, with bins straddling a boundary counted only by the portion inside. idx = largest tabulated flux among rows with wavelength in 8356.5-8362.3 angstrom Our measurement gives 11.5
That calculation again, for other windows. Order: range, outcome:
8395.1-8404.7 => 10.57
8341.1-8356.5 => 12.1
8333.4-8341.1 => 10.54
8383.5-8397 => 10.99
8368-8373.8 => 11.22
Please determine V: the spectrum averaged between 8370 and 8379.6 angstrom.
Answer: 10.6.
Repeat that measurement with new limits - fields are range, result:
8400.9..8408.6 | 9.6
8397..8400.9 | 10.4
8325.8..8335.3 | 10.6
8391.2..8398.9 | 10.7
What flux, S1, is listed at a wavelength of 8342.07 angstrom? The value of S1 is 9.654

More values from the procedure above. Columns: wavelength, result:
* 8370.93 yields 10.49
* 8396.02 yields 10.49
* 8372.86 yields 11.22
